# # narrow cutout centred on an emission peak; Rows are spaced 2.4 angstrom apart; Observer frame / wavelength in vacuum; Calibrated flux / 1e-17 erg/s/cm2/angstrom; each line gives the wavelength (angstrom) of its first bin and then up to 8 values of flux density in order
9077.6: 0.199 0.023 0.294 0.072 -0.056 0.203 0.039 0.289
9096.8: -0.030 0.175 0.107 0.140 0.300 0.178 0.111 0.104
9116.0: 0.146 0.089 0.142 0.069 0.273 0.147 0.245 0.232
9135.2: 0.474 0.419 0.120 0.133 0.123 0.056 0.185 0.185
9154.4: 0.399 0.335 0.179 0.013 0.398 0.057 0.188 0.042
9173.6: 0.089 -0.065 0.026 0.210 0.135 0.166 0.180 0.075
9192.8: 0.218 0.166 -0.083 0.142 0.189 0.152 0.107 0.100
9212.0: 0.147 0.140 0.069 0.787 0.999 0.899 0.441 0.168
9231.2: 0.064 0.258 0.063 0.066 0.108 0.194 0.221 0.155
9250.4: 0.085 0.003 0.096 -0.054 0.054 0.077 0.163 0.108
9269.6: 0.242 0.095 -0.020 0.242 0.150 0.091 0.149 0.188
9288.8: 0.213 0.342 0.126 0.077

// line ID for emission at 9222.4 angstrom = [O III] 5007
